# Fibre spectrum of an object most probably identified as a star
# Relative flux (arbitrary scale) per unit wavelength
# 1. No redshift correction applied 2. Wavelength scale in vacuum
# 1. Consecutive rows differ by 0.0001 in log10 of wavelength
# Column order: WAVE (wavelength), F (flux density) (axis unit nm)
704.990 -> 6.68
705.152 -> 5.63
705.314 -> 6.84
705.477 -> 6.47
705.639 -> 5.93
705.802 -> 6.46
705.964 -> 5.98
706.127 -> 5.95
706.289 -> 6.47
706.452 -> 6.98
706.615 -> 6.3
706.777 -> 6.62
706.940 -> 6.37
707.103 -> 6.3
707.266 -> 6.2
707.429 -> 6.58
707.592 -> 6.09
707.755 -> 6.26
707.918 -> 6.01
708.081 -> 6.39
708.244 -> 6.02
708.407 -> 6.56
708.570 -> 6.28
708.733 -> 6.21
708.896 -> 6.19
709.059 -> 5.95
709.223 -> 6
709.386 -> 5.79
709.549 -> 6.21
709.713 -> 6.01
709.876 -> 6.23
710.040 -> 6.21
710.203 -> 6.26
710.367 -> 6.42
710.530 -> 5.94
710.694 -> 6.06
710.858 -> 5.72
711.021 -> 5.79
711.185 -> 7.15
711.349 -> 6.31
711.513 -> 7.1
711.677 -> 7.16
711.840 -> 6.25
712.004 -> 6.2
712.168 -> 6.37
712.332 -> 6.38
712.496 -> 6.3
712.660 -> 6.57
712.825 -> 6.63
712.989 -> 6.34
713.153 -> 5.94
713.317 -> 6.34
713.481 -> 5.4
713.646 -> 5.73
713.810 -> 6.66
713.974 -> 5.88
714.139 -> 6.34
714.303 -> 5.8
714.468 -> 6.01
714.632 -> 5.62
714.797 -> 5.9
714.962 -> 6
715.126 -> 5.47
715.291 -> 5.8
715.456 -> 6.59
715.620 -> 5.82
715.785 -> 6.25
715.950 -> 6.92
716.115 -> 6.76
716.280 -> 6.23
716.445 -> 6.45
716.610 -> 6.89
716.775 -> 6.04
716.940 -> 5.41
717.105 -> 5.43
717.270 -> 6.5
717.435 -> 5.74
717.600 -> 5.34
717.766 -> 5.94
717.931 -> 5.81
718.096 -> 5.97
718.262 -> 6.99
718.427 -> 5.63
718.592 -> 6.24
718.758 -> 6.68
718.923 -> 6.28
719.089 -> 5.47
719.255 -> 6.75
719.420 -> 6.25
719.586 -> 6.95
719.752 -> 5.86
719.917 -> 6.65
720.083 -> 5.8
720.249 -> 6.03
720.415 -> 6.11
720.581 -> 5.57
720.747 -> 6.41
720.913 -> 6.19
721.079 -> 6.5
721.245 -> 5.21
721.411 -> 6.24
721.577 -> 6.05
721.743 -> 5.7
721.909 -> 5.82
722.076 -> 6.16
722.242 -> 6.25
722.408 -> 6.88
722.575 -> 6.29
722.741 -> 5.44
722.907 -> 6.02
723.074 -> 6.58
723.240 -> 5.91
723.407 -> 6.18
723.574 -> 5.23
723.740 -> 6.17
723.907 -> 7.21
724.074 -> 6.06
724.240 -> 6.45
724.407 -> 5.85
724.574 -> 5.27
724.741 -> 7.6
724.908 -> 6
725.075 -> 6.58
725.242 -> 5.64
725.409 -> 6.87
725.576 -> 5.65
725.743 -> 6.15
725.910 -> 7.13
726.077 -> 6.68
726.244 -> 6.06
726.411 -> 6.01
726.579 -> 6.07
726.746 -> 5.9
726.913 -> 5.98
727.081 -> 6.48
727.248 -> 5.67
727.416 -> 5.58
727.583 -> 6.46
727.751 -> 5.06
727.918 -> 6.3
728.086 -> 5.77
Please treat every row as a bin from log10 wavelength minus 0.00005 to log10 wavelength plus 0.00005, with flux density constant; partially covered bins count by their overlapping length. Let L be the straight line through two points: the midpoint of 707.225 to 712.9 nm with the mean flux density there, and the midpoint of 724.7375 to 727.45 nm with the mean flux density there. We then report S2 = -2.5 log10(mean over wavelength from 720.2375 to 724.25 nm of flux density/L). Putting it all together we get 0.02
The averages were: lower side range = 6.28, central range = 6.1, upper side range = 6.21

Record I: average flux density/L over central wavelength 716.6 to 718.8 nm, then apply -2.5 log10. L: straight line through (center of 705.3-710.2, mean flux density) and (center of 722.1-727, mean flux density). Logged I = 0.04 mag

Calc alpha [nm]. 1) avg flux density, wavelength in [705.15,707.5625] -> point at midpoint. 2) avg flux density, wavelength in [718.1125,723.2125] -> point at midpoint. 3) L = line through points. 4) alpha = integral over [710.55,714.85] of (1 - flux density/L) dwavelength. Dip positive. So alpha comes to 0.03 nm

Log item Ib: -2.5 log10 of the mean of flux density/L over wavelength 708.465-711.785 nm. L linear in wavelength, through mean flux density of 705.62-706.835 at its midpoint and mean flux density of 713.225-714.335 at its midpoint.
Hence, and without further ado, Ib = -0.01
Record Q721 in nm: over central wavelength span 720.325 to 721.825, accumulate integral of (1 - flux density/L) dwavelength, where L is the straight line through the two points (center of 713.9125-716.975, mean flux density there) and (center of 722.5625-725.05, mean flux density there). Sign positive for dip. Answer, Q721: 0.04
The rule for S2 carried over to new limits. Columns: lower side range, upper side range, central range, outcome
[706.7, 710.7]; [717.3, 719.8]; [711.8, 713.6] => -0.01 mag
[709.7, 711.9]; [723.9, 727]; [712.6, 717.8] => 0.04 mag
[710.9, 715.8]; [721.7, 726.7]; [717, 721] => 0.02 mag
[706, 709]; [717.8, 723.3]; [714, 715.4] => 0.06 mag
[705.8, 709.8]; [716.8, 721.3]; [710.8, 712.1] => -0.05 mag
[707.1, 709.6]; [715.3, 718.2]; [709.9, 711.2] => 0.00 mag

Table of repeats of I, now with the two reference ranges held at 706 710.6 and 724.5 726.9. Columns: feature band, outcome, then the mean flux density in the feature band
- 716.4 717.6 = 0.043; 6.01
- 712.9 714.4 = 0.034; 6.05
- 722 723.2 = 0.005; 6.22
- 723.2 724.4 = 0.016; 6.16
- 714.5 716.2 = 0.024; 6.11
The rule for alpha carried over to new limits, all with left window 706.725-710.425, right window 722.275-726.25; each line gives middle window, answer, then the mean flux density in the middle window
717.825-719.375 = 0.01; 6.2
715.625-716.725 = -0.05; 6.51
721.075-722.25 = 0.06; 5.94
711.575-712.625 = -0.04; 6.47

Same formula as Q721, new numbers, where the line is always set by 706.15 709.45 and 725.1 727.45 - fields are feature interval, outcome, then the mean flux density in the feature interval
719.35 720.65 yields 0.008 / 6.16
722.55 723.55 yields 0.028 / 6.01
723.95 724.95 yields -0.014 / 6.25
